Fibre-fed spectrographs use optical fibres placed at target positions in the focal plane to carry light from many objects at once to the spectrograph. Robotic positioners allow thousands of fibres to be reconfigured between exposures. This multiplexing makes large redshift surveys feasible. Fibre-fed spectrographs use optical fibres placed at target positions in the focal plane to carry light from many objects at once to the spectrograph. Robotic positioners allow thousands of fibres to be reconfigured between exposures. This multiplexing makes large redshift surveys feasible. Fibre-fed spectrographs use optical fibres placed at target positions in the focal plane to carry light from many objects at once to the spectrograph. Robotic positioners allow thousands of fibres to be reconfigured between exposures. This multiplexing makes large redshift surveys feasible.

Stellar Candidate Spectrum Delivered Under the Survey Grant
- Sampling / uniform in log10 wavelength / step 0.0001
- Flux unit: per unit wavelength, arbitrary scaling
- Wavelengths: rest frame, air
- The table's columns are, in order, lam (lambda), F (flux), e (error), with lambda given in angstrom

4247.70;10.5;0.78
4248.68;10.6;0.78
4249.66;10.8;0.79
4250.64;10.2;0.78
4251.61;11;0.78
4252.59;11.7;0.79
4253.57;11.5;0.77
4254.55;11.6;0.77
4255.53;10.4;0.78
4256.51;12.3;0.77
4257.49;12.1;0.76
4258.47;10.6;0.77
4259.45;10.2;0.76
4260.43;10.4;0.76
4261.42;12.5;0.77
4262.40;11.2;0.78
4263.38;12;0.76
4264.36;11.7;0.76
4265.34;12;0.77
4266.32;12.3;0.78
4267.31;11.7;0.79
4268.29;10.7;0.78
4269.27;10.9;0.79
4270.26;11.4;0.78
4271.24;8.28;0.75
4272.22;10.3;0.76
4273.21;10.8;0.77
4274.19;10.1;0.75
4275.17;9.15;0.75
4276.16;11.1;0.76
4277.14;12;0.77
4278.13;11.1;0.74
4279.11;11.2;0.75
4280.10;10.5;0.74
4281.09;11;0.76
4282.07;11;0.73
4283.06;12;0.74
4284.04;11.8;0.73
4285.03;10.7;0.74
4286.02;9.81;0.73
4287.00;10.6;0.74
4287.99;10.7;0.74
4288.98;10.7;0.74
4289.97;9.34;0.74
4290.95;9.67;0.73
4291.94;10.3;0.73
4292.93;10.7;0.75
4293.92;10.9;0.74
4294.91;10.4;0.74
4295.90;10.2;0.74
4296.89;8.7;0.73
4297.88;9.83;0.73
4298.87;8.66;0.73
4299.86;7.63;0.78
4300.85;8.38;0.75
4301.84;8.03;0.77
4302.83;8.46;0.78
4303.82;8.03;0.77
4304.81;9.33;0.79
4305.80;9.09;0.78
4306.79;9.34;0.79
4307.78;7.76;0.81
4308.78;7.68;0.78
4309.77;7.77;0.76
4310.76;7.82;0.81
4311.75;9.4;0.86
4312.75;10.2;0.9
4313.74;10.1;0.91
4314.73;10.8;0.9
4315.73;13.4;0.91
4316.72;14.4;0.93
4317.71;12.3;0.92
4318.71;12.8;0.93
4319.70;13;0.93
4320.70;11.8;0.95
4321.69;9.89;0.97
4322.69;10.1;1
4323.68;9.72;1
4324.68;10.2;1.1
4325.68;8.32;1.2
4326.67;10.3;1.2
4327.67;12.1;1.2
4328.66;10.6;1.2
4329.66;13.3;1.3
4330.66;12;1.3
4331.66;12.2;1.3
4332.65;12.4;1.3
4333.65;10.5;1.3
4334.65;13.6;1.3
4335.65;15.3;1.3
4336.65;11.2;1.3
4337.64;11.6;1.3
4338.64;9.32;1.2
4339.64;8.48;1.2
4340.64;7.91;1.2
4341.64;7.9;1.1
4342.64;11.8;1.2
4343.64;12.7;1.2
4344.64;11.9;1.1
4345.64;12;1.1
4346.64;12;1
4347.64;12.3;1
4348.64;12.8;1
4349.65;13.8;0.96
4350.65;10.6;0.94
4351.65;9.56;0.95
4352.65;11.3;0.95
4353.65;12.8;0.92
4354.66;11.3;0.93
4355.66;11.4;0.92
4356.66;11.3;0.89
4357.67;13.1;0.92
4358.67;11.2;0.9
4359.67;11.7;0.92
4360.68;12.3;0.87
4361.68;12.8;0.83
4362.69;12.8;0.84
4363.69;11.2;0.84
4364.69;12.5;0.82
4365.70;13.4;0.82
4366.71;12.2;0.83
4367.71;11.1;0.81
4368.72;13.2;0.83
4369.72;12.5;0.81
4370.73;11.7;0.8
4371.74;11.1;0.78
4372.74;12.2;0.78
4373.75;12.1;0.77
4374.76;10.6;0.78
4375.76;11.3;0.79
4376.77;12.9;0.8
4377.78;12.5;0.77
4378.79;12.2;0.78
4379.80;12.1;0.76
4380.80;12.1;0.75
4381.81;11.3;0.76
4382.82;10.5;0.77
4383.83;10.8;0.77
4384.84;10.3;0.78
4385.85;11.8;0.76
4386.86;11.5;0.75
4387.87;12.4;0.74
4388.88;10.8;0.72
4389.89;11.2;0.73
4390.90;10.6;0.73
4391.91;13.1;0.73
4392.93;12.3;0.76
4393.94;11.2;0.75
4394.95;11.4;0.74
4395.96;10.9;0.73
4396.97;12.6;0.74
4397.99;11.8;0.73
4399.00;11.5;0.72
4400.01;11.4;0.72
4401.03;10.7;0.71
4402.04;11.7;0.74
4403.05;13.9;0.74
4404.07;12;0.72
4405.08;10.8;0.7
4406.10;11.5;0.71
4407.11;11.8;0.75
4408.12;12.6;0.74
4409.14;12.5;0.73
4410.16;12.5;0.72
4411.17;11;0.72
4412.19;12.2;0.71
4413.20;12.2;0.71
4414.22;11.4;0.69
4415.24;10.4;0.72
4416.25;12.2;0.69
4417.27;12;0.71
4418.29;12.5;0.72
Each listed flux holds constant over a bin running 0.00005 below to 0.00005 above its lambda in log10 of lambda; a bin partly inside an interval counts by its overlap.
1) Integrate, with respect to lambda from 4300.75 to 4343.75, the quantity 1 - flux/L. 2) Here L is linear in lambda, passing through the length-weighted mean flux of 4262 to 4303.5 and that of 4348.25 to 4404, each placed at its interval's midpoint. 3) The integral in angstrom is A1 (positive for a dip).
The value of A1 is 2.1 angstrom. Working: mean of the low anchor 10.4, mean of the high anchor 11.8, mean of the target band 10.5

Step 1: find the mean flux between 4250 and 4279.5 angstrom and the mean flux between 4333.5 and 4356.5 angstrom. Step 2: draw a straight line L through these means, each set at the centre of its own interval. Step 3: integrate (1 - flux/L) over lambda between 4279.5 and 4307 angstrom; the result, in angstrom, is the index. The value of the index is 3.3 angstrom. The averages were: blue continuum 11.1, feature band 9.86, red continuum 11.4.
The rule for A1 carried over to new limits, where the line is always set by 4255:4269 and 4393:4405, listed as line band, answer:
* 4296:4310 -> 3.6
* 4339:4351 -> 0.5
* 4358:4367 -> -0.5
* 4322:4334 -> 0.6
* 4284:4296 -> 1.1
